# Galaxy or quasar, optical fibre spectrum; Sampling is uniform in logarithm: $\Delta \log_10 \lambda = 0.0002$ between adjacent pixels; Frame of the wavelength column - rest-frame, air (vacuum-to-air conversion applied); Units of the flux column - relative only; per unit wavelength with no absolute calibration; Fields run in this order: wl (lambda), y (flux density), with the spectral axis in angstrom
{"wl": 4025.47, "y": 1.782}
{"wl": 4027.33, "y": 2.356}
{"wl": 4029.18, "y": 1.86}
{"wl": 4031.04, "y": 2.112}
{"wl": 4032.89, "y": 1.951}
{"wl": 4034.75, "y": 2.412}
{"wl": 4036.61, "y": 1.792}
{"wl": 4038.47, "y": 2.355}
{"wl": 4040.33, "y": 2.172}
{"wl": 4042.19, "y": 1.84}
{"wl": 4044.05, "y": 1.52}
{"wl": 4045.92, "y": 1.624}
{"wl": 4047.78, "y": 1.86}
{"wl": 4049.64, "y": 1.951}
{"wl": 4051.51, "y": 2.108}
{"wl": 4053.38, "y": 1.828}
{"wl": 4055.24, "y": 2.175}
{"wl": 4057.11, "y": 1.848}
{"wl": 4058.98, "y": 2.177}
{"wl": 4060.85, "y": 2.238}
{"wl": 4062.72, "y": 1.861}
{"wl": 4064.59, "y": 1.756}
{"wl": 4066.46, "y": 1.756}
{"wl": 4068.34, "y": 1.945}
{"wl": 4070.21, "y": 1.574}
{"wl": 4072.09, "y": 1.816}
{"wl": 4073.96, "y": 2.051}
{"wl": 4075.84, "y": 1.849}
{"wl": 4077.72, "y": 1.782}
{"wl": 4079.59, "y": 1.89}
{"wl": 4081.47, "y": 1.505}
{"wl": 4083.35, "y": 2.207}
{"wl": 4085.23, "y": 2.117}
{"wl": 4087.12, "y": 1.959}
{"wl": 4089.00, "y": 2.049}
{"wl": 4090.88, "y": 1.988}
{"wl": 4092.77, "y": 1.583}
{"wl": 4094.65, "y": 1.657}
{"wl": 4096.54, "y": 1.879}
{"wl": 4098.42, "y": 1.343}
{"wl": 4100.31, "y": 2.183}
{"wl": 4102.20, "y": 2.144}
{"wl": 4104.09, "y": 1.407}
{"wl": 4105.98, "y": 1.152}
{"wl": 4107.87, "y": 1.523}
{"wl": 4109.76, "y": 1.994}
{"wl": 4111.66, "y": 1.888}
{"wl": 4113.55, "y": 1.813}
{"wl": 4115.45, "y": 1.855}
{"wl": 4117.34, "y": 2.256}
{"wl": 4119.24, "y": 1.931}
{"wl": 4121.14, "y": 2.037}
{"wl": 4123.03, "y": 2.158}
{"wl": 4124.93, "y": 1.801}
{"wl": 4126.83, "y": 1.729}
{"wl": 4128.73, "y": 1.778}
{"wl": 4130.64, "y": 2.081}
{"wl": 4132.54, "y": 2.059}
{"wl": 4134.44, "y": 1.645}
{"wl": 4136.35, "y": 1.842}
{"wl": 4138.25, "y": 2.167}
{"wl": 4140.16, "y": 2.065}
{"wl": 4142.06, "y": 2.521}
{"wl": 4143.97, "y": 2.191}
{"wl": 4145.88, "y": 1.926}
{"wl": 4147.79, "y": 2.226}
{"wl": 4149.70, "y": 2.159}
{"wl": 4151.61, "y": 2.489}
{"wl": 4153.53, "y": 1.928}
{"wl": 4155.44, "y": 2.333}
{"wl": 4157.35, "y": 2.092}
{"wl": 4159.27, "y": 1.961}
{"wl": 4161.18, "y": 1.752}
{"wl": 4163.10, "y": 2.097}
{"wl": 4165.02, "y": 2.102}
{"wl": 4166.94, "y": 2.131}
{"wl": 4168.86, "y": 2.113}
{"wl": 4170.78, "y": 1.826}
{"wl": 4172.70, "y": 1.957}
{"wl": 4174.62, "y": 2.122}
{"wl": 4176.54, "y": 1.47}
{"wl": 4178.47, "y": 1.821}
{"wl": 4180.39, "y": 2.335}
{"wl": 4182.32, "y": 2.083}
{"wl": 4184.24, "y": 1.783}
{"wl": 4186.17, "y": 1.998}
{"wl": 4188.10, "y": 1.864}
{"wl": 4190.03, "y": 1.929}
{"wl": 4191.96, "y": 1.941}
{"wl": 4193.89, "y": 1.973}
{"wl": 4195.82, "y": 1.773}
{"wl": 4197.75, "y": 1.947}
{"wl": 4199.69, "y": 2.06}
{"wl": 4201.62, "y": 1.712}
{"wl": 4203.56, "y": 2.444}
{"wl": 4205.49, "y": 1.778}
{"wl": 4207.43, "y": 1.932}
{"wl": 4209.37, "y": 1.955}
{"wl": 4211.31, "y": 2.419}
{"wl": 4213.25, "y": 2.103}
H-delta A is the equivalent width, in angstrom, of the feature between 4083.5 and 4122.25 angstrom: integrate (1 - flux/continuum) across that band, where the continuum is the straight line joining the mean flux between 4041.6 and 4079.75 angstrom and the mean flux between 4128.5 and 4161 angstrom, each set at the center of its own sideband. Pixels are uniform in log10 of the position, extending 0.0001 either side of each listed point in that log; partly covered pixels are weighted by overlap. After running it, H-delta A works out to 2.6 angstrom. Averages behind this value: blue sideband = 1.88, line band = 1.85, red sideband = 2.09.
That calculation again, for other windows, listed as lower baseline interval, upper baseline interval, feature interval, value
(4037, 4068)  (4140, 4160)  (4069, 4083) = 1.4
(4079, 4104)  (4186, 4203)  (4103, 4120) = 1.1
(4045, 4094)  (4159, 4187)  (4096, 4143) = 1.1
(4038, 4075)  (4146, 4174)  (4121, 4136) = 0.9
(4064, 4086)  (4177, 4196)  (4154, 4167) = -0.9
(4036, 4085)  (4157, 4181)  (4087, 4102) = 0.7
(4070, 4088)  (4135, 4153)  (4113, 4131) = 1.1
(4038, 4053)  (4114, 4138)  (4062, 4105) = 1.9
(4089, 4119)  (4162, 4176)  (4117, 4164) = -3.0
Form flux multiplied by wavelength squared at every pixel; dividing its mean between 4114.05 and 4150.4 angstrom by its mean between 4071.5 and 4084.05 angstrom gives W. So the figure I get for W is 1.1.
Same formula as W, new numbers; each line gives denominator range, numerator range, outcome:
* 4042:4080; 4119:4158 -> 1.14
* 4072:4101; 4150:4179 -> 1.12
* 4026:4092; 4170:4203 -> 1.05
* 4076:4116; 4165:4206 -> 1.13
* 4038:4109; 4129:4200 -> 1.14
